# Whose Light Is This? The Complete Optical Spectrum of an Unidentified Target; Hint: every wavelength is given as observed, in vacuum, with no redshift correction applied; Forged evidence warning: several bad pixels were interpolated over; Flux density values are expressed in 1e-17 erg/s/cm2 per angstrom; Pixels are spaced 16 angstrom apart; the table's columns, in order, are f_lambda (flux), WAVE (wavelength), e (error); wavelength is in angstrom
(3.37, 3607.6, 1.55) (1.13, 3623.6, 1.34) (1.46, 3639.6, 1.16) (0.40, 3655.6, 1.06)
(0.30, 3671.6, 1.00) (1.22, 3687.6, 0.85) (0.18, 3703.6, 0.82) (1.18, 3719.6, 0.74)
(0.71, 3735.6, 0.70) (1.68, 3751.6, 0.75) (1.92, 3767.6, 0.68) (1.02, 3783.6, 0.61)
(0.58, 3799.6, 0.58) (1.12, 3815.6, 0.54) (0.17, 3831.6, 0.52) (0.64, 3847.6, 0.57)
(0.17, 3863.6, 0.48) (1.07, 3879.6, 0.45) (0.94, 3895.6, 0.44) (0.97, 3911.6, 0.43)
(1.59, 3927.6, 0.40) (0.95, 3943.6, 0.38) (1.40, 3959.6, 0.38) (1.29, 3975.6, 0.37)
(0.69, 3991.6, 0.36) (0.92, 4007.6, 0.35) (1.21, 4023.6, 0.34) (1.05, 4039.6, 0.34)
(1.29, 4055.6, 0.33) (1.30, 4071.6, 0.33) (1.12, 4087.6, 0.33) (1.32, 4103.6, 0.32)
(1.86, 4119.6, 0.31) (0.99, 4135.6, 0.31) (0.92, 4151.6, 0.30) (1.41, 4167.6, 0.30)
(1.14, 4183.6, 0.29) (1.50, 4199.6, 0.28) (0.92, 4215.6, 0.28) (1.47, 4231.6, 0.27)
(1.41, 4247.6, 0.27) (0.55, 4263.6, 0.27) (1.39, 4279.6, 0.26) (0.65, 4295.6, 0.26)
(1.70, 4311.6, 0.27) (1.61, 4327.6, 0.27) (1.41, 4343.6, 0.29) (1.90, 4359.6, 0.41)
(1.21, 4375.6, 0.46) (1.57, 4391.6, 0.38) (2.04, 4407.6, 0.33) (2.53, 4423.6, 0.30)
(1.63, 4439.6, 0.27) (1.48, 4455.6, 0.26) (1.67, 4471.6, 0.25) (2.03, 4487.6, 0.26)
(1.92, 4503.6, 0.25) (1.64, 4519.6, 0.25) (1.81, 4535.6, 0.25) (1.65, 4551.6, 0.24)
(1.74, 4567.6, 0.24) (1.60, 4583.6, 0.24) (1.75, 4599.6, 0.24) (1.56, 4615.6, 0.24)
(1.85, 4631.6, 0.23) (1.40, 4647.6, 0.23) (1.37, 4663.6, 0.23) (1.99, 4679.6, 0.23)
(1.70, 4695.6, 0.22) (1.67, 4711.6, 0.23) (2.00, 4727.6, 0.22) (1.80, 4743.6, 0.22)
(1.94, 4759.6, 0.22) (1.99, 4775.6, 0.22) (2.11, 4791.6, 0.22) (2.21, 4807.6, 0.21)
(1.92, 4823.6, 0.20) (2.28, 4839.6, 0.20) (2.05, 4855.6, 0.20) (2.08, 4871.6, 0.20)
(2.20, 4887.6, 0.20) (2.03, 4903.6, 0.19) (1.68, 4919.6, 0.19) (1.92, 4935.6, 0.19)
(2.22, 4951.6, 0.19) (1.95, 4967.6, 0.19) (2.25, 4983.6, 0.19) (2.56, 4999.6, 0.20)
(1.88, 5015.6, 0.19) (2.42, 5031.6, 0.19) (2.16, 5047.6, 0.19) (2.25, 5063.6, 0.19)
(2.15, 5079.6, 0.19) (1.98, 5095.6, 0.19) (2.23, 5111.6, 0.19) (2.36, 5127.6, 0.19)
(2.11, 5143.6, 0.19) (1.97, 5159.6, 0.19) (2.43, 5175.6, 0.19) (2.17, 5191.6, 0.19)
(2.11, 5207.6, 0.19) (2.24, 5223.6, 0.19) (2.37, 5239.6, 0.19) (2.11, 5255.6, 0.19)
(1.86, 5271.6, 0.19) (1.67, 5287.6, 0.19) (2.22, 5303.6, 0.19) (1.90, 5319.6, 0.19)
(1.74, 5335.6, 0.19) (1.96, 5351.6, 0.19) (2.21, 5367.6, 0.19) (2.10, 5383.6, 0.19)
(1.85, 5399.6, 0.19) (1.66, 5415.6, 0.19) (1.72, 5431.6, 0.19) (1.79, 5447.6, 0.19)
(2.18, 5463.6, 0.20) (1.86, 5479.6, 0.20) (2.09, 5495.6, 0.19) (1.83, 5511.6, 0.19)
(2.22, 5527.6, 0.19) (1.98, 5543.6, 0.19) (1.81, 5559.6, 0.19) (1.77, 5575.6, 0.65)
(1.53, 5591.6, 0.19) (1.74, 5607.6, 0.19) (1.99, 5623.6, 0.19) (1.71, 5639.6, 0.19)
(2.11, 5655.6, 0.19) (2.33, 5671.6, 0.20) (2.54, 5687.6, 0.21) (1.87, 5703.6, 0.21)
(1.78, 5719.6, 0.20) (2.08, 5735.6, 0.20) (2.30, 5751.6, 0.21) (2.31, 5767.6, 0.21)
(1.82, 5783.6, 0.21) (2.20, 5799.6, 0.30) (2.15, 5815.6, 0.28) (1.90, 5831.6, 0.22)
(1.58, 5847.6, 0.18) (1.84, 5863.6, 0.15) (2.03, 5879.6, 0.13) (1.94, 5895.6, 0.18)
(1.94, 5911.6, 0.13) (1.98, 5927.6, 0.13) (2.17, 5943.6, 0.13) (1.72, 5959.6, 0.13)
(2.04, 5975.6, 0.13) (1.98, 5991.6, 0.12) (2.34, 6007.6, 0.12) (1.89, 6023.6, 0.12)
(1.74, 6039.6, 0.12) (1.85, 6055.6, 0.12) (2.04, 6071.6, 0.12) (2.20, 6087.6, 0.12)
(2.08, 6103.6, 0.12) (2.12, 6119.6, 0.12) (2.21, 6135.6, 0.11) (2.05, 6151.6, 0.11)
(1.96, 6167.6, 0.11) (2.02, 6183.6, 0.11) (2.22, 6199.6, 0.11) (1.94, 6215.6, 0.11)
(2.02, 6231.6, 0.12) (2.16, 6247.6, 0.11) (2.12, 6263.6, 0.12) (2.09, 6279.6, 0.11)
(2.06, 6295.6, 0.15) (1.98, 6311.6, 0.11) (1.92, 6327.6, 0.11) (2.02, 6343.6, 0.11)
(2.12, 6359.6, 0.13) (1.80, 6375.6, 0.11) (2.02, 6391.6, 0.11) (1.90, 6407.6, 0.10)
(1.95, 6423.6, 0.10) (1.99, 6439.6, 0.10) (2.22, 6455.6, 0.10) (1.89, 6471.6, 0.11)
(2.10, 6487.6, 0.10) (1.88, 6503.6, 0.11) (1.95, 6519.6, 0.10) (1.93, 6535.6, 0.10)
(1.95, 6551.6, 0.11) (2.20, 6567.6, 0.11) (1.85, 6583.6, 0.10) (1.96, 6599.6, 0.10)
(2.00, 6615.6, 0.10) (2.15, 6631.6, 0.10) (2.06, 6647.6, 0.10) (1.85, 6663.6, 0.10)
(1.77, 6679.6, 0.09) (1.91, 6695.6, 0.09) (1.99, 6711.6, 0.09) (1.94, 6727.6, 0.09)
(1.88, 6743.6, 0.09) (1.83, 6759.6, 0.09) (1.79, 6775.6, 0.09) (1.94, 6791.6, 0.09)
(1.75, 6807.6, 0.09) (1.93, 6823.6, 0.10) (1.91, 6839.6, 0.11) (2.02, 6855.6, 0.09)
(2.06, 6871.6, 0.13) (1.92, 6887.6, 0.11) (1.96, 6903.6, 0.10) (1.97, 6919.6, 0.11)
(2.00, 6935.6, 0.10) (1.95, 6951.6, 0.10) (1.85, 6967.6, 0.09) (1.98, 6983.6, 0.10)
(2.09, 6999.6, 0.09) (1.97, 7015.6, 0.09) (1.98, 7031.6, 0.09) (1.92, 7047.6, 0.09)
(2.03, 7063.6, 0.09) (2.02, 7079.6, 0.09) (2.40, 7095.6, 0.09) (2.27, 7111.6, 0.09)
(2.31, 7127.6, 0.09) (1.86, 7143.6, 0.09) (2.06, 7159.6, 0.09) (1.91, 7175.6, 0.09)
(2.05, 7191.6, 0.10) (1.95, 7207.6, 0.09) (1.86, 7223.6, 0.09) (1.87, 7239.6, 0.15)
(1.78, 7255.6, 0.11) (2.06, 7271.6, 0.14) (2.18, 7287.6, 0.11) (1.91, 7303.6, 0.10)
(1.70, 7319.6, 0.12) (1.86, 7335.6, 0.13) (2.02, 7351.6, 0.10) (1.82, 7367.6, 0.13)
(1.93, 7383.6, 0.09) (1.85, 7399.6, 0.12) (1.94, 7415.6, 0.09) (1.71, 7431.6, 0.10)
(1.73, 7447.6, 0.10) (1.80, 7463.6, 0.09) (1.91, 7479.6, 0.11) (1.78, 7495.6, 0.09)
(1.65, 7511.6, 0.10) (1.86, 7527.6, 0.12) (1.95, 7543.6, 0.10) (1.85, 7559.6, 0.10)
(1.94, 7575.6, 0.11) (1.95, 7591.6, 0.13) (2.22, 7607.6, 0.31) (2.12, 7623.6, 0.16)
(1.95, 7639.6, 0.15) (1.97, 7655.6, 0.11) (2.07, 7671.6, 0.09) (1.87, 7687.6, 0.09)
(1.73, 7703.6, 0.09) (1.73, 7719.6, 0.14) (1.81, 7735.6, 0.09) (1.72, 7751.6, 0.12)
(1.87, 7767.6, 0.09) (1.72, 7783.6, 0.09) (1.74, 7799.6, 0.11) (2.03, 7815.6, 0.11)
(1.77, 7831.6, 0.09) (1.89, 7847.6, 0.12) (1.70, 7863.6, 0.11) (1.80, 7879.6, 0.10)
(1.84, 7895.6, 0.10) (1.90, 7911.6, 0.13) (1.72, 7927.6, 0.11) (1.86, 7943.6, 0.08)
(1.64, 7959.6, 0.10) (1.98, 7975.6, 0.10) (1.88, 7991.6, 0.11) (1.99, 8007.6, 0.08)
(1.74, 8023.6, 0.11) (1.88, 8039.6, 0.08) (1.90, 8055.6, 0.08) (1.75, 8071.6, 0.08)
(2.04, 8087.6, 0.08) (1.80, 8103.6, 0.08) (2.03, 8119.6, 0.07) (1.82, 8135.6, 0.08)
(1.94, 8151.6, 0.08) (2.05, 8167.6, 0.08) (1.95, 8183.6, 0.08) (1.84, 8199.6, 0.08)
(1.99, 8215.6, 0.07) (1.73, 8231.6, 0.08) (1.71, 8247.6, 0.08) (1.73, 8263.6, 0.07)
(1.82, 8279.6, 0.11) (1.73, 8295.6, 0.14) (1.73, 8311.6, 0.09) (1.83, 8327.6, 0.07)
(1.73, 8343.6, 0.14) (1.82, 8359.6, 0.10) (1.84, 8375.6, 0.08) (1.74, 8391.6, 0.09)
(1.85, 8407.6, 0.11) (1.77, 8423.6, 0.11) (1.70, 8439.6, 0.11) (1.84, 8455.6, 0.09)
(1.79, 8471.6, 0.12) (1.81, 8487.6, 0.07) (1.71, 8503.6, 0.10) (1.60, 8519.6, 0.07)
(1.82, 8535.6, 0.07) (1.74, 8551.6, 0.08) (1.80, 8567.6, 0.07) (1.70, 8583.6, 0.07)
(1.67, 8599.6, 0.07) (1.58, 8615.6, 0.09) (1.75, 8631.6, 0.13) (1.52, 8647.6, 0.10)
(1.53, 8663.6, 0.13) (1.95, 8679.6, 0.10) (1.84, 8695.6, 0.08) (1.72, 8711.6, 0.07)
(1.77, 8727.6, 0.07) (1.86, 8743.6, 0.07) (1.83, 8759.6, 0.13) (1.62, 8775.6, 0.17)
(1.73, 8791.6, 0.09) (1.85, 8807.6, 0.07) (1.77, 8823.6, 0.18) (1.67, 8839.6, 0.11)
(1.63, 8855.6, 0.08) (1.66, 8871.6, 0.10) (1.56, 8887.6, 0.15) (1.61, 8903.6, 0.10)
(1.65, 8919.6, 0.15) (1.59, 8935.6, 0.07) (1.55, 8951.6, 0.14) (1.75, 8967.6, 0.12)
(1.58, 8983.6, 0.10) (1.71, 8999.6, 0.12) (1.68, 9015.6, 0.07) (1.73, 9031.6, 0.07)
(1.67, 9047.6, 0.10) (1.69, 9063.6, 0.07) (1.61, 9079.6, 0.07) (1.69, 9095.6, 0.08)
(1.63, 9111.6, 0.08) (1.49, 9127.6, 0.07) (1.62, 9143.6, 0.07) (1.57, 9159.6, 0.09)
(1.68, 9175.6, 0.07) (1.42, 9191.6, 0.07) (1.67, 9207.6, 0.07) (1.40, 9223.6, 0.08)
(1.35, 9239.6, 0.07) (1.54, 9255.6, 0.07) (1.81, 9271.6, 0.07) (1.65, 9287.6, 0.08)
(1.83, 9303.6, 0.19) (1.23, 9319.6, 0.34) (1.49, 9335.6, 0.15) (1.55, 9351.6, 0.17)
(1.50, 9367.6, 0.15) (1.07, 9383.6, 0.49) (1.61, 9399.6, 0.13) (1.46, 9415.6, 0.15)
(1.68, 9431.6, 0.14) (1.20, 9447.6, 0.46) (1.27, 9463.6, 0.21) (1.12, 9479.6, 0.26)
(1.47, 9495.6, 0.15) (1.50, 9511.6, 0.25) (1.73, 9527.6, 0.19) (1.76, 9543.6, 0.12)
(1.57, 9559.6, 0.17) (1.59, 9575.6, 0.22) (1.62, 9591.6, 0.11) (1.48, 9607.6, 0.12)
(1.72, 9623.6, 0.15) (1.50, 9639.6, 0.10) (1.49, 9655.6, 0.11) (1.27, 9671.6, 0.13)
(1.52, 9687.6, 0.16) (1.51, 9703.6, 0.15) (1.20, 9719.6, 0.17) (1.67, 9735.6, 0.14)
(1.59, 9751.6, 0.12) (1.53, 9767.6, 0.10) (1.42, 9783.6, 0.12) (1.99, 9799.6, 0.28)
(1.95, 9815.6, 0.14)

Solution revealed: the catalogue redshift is 0.082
